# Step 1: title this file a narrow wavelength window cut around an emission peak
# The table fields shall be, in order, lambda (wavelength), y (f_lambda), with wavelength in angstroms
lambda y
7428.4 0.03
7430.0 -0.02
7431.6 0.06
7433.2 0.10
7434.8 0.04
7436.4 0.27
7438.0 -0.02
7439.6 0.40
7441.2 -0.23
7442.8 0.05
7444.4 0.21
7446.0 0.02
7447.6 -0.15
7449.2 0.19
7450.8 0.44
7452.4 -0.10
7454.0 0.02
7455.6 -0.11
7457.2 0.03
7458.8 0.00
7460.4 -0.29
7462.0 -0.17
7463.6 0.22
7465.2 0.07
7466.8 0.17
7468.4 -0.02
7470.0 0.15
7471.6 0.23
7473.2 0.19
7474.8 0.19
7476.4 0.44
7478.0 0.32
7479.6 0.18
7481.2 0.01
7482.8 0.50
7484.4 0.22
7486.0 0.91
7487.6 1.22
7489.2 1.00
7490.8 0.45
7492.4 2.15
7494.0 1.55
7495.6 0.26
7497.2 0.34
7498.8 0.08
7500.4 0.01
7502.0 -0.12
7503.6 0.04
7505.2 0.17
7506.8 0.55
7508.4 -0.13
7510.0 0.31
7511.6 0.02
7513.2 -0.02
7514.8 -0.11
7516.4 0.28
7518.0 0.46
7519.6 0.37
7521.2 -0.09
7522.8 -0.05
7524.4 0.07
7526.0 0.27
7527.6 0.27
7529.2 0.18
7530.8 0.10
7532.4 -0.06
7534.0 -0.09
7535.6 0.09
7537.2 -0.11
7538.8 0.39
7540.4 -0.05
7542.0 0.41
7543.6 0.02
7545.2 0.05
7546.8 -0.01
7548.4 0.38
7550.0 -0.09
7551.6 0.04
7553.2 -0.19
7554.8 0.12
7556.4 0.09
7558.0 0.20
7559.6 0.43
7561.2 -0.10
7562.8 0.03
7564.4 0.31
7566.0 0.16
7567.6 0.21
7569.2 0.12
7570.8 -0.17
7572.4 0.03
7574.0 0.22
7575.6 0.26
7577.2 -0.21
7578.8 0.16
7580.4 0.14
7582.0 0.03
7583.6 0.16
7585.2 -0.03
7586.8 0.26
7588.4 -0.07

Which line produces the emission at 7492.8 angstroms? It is [O II]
